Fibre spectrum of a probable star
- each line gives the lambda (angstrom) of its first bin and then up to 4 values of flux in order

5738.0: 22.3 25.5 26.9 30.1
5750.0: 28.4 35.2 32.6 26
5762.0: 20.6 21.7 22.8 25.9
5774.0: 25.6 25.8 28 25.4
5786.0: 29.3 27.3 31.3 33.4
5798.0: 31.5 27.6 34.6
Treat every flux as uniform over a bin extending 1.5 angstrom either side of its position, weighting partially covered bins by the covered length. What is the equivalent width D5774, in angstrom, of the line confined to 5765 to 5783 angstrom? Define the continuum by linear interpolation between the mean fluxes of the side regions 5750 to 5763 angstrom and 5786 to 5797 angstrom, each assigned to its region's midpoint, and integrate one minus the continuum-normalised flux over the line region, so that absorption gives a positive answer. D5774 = 2.69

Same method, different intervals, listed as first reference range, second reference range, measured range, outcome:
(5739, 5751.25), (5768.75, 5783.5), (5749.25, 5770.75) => 0.1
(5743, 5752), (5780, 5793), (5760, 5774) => 2.6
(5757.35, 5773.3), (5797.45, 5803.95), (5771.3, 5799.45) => -1.0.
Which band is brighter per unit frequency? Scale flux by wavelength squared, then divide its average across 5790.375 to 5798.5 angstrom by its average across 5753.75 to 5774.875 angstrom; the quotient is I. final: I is 1.3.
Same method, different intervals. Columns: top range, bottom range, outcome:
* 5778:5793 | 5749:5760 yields 0.92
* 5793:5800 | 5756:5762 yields 1.23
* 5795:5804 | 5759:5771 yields 1.38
